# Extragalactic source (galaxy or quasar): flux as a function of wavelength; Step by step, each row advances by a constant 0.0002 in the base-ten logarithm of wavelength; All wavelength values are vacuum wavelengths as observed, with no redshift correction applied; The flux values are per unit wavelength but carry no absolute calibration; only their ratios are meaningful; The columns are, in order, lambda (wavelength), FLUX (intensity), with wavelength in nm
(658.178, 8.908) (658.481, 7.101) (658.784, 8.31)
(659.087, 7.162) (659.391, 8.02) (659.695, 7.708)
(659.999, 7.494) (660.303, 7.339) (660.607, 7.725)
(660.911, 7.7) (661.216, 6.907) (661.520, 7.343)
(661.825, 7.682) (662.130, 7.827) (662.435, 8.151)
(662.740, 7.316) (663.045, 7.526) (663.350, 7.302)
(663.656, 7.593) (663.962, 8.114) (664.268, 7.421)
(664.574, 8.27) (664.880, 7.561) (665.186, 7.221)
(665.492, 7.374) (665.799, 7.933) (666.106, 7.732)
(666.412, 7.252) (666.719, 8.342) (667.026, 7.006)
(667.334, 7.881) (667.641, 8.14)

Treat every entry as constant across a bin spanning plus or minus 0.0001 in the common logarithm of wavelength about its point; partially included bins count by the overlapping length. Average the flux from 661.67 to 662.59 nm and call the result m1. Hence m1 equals 7.88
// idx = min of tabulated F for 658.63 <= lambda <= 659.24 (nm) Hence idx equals 7.162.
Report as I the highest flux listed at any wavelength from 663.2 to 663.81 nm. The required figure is 7.593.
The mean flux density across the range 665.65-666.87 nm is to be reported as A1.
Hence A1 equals 7.82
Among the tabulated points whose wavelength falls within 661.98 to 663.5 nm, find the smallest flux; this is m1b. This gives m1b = 7.302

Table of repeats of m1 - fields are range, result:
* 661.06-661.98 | 7.31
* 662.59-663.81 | 7.43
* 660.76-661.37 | 7.3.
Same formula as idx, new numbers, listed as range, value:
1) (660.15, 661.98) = 6.907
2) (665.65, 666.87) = 7.252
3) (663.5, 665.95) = 7.221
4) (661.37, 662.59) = 7.343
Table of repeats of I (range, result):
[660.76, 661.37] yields 7.7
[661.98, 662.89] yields 8.151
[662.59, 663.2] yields 7.526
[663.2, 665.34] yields 8.27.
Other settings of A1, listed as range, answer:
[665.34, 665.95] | 7.65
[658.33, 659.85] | 7.66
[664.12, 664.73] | 7.85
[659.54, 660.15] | 7.6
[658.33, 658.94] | 7.71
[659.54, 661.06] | 7.59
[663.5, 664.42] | 7.7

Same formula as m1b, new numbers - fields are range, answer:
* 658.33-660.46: 7.101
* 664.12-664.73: 7.421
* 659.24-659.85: 7.708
